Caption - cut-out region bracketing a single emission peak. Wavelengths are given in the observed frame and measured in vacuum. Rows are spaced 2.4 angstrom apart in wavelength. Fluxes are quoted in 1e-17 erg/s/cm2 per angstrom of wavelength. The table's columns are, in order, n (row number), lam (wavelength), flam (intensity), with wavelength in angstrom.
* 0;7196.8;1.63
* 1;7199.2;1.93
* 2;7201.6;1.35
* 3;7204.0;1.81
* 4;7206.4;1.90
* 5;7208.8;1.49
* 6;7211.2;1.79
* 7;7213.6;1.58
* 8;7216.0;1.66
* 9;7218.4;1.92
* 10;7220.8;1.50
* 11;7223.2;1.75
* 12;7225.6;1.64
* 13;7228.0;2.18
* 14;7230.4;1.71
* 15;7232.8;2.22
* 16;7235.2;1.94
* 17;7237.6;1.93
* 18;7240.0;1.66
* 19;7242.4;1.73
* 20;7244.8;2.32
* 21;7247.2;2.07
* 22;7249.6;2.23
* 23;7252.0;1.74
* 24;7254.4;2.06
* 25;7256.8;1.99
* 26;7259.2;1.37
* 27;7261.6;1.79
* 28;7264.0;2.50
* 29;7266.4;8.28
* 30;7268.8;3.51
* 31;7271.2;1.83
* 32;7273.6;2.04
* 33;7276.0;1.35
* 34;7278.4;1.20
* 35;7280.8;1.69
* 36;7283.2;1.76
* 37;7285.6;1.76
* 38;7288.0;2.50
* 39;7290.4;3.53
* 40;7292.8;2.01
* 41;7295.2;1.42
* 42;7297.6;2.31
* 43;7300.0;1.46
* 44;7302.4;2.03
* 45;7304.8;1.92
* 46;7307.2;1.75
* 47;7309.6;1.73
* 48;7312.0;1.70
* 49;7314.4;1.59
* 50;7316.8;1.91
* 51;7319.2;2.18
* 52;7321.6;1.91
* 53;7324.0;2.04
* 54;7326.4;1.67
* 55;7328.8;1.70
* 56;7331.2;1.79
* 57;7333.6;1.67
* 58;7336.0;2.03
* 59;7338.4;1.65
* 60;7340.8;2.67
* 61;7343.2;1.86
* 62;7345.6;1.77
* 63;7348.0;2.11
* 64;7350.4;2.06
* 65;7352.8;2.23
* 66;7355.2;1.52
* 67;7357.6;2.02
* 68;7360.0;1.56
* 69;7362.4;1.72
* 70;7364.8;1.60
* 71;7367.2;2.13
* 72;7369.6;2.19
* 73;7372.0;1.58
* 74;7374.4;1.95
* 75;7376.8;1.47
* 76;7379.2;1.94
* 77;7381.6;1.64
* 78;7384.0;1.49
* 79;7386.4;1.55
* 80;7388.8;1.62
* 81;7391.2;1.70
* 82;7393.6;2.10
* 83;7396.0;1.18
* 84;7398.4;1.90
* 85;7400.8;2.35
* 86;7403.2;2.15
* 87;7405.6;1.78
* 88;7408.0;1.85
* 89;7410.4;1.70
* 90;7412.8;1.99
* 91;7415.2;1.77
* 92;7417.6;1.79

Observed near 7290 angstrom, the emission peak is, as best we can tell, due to [N II]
